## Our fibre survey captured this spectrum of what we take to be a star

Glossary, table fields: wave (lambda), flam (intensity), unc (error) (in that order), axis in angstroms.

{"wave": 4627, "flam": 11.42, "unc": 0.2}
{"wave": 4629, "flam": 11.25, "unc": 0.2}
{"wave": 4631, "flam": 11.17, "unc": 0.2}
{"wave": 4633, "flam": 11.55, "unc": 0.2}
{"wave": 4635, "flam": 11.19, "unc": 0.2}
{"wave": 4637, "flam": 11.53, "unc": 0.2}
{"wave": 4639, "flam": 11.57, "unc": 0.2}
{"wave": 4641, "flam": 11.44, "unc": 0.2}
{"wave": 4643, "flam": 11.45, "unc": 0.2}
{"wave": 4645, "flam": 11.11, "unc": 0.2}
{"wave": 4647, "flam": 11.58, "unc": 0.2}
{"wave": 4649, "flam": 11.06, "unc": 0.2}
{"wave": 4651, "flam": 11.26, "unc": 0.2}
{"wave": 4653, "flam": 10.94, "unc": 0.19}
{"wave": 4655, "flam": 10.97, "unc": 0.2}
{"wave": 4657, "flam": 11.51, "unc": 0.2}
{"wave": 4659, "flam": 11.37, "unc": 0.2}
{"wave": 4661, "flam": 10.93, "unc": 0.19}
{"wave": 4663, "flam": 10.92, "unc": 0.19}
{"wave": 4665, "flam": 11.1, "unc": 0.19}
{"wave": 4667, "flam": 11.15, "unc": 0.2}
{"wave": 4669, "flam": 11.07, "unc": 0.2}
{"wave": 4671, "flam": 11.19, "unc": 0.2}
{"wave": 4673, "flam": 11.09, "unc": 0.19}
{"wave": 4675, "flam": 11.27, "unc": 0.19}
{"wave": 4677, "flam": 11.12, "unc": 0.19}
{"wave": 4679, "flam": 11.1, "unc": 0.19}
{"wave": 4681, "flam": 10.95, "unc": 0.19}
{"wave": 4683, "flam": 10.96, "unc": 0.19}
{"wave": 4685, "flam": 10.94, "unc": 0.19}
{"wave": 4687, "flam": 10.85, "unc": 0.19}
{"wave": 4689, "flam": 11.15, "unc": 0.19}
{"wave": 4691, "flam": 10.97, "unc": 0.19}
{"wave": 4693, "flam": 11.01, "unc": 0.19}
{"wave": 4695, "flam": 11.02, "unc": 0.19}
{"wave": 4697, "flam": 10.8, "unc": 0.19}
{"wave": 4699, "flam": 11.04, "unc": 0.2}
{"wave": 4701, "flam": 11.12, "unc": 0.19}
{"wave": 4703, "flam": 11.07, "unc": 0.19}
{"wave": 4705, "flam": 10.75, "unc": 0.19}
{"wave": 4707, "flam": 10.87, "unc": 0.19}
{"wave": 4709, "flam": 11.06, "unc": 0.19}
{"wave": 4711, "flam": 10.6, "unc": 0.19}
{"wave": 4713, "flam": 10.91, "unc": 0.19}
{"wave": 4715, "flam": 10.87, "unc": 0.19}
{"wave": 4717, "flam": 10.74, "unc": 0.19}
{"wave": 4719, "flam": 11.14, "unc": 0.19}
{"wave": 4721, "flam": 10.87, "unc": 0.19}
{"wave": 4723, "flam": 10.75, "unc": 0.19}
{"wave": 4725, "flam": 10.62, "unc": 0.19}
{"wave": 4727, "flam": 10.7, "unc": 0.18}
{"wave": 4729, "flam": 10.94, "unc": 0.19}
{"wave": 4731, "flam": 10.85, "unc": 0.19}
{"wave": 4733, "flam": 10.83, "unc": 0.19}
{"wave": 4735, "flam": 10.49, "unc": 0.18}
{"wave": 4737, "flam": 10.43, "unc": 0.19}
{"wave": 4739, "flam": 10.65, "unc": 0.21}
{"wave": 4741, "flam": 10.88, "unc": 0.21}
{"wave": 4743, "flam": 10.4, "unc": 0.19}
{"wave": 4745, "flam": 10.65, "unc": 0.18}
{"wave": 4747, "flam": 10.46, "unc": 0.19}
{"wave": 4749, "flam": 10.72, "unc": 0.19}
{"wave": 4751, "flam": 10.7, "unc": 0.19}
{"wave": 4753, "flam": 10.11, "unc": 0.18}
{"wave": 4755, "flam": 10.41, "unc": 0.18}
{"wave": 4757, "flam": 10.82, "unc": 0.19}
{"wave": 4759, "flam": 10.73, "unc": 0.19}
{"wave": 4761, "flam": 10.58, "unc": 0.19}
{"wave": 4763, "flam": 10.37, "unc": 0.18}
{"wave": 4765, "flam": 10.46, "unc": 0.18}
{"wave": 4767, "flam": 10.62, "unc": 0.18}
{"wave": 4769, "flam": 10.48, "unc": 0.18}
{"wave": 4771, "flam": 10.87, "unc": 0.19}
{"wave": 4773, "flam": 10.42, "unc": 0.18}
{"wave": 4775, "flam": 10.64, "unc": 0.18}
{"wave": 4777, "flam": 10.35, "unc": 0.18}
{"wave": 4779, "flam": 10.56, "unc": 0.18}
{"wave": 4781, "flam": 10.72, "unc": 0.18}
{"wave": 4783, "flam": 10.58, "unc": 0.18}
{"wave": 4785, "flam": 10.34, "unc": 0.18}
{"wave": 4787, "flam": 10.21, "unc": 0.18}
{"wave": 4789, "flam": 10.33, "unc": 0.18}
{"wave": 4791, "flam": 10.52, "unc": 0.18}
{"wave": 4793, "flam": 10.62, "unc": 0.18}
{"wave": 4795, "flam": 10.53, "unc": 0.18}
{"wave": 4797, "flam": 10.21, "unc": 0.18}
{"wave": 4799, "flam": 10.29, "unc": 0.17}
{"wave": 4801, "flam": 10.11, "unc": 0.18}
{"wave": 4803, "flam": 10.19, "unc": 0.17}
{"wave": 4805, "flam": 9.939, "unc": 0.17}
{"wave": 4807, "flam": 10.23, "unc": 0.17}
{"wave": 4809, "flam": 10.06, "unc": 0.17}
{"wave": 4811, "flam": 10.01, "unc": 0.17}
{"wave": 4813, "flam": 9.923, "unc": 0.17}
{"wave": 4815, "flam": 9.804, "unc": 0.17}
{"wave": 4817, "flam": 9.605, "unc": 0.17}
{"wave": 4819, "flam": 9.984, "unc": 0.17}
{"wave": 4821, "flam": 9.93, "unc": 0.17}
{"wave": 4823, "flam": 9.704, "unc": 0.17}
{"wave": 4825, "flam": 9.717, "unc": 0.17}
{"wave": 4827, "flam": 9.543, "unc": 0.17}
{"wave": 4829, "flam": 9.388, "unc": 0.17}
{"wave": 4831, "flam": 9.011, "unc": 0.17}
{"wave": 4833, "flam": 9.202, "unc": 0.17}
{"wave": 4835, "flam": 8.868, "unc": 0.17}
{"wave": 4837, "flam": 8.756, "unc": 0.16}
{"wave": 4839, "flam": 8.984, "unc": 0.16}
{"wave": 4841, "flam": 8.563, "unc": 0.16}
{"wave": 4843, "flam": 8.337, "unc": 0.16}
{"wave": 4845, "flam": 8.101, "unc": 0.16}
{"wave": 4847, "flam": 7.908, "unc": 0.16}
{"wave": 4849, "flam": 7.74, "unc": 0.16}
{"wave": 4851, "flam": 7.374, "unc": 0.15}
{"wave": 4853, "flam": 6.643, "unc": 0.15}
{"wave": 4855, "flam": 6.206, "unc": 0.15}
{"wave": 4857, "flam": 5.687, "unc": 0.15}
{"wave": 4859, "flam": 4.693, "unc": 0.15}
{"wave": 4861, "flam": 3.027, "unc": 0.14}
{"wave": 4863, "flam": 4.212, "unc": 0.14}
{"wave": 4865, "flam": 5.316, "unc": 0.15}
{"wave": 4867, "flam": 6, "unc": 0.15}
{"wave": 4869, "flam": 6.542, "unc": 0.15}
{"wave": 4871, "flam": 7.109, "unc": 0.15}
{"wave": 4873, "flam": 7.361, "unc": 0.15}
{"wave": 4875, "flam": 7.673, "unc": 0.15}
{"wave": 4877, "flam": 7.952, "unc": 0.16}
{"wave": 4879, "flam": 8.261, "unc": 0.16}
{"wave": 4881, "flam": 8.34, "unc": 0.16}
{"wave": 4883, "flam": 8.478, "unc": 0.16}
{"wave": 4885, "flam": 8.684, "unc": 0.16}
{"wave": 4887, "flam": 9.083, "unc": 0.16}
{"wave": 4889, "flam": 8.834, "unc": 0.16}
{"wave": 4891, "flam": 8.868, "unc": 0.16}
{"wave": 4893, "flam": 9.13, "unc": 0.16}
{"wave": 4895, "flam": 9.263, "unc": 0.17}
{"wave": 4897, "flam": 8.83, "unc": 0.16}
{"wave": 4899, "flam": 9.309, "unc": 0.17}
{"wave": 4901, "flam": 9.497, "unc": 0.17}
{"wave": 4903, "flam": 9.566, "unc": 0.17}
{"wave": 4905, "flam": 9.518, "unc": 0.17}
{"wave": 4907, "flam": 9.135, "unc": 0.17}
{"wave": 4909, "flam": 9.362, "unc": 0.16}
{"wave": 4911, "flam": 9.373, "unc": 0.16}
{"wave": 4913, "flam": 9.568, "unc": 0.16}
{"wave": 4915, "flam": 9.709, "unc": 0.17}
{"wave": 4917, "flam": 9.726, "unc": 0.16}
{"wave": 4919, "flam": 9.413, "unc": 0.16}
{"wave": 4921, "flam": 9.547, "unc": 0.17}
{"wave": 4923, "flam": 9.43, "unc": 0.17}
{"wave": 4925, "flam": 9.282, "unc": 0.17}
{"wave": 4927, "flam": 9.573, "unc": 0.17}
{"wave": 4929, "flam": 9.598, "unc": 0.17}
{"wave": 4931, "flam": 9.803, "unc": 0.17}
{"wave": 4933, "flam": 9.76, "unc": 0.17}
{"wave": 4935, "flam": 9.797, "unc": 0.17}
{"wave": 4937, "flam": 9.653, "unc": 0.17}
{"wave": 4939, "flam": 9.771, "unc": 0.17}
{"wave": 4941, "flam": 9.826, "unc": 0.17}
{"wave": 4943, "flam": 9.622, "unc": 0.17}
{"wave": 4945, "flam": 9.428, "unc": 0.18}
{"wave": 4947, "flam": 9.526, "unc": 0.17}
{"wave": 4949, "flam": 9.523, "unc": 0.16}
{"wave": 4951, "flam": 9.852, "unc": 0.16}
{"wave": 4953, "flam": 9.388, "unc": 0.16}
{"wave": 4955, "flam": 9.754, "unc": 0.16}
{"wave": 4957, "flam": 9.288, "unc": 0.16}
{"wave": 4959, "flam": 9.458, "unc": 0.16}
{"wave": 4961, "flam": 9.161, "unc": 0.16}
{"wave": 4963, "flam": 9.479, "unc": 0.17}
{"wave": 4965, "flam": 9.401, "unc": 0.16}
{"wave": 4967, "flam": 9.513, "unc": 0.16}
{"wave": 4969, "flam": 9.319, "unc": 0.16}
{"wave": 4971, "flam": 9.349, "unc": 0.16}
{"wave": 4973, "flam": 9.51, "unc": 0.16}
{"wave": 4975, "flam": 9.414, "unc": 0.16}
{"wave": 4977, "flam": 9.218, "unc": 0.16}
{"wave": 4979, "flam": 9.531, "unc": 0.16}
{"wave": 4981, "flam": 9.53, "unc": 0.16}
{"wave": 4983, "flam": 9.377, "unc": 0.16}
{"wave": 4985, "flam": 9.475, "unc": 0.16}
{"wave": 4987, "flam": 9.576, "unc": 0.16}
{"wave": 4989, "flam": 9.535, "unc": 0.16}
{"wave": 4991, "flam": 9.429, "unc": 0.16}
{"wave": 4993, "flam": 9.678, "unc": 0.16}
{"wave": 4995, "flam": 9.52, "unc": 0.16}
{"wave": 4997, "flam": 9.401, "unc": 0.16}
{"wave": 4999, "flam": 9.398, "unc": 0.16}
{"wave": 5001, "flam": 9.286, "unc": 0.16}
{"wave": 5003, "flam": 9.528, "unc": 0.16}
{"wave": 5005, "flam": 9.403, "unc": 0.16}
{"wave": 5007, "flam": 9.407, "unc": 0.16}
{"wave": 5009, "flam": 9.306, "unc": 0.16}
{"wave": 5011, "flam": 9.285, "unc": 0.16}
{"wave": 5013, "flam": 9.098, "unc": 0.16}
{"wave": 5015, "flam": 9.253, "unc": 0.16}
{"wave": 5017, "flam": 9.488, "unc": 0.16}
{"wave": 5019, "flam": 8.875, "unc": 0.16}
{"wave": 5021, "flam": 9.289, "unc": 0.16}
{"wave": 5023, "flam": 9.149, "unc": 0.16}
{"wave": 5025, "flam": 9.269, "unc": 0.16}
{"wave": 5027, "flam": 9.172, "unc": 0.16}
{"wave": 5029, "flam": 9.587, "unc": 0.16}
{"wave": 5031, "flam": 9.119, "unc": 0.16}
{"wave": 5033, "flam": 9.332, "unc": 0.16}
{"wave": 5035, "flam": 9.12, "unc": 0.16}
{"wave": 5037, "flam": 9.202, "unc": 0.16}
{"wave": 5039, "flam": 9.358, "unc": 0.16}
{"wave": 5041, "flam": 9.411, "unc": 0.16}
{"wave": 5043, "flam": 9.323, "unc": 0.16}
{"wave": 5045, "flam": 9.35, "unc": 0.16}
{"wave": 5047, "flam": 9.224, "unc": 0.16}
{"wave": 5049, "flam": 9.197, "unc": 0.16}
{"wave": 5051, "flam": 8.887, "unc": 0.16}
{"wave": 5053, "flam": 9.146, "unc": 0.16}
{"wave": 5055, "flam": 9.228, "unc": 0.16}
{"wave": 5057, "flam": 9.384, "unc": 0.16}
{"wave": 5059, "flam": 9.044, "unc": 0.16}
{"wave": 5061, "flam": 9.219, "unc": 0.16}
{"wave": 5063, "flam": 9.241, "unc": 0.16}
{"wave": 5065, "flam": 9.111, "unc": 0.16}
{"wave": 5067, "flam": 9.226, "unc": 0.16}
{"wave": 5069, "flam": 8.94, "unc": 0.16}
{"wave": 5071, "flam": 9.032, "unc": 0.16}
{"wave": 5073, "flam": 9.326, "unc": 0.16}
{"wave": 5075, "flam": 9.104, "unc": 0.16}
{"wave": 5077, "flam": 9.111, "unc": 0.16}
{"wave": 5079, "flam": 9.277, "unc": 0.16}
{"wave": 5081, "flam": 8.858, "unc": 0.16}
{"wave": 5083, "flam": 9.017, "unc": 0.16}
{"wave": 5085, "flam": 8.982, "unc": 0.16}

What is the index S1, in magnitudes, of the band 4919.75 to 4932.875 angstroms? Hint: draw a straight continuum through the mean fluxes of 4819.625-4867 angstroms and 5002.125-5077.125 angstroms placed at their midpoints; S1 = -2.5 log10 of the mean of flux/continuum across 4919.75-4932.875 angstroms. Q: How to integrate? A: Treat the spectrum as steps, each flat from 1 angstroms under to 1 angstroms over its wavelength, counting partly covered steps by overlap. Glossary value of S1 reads -0.15 mag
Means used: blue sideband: 7.67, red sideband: 9.23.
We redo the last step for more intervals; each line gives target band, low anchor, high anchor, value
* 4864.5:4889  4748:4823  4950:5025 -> 0.28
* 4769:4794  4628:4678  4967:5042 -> 0.00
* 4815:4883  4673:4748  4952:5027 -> 0.29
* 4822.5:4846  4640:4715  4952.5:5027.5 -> 0.14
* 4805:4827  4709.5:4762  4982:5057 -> 0.05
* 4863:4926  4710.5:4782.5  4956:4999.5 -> 0.15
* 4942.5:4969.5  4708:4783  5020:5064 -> 0.02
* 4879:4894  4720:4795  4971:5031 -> 0.14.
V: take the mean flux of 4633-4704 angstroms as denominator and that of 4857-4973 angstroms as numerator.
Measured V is 0.8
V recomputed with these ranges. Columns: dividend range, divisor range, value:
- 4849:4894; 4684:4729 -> 0.65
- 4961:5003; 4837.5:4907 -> 1.23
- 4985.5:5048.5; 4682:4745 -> 0.86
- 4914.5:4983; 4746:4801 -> 0.91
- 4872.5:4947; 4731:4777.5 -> 0.87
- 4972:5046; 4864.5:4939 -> 1.06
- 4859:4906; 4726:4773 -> 0.73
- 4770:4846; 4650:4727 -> 0.90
